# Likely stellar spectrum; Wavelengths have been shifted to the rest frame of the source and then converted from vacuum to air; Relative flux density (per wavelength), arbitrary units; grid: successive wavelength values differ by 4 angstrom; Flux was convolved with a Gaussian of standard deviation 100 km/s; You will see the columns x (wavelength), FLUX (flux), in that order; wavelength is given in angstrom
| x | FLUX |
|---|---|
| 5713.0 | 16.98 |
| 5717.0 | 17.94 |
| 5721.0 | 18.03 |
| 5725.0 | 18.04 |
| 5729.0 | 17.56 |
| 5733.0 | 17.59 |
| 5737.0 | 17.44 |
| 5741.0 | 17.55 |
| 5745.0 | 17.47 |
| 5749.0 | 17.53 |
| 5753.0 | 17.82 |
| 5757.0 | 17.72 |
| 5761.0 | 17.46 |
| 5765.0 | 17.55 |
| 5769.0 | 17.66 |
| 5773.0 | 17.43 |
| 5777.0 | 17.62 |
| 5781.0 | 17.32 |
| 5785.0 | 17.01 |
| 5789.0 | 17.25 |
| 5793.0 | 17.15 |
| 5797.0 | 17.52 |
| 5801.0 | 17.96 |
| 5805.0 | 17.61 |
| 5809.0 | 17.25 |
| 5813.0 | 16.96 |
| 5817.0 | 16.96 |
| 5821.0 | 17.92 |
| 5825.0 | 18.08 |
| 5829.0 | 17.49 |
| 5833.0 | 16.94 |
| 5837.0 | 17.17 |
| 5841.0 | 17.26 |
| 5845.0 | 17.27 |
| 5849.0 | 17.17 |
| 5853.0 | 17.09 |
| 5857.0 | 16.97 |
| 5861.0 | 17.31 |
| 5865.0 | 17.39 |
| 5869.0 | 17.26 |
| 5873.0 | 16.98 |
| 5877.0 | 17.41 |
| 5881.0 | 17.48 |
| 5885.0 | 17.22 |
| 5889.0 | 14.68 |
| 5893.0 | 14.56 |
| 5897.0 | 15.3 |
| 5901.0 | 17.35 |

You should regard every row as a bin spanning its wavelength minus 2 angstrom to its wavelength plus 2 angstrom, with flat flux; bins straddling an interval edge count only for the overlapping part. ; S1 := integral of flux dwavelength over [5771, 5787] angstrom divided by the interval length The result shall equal 17.3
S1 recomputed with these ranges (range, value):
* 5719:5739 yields 17.7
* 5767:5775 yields 17.5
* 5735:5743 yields 17.5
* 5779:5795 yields 17.2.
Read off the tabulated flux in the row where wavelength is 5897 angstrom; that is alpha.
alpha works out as 15.3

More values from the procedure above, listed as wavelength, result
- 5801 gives 17.96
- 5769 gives 17.66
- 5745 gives 17.47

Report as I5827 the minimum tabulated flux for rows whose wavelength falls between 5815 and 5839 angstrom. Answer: 16.94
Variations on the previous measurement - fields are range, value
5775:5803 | 17.01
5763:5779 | 17.43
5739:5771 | 17.46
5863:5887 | 16.98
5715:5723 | 17.94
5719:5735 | 17.56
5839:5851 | 17.17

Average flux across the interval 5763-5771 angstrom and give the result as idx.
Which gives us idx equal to 17.6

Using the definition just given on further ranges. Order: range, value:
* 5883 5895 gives 15.5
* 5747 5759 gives 17.7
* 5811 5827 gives 17.5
